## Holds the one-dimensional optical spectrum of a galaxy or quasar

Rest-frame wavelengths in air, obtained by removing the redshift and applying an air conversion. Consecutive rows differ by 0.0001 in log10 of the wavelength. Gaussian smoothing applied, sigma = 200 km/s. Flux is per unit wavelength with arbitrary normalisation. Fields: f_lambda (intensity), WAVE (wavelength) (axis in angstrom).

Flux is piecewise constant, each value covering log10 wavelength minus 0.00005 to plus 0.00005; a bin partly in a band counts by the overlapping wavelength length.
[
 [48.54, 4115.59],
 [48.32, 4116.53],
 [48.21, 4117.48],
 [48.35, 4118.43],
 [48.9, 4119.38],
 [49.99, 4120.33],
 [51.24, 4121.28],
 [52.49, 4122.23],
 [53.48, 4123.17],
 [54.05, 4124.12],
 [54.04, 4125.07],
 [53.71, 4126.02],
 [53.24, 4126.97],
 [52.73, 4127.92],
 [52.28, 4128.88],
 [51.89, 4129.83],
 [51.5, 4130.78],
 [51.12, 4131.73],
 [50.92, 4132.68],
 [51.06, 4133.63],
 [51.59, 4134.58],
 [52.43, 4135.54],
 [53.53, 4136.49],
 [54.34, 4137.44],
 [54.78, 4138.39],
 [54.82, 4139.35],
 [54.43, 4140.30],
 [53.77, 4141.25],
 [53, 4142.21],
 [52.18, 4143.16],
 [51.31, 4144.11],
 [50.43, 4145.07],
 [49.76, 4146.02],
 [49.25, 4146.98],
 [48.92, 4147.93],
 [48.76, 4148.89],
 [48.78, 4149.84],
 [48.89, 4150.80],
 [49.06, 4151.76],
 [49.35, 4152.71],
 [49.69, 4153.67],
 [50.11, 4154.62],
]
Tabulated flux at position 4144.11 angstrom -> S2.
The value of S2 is 51.31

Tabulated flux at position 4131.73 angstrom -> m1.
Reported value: 51.12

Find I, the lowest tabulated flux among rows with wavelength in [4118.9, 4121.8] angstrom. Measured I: 48.9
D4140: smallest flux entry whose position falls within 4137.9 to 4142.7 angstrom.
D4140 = 53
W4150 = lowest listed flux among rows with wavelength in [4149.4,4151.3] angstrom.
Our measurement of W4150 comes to 48.78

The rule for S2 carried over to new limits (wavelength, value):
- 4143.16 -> 52.18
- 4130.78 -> 51.5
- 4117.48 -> 48.21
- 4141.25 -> 53.77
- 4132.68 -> 50.92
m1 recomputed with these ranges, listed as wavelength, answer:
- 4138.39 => 54.78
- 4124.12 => 54.05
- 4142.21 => 53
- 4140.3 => 54.43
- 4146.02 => 49.76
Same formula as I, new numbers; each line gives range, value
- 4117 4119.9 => 48.21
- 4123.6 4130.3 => 51.89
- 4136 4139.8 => 53.53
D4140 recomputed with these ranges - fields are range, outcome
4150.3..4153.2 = 48.89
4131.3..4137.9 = 50.92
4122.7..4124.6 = 53.48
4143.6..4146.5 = 49.76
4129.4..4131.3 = 51.5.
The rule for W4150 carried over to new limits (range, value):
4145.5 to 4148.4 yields 48.92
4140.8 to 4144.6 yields 51.31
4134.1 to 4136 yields 51.59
